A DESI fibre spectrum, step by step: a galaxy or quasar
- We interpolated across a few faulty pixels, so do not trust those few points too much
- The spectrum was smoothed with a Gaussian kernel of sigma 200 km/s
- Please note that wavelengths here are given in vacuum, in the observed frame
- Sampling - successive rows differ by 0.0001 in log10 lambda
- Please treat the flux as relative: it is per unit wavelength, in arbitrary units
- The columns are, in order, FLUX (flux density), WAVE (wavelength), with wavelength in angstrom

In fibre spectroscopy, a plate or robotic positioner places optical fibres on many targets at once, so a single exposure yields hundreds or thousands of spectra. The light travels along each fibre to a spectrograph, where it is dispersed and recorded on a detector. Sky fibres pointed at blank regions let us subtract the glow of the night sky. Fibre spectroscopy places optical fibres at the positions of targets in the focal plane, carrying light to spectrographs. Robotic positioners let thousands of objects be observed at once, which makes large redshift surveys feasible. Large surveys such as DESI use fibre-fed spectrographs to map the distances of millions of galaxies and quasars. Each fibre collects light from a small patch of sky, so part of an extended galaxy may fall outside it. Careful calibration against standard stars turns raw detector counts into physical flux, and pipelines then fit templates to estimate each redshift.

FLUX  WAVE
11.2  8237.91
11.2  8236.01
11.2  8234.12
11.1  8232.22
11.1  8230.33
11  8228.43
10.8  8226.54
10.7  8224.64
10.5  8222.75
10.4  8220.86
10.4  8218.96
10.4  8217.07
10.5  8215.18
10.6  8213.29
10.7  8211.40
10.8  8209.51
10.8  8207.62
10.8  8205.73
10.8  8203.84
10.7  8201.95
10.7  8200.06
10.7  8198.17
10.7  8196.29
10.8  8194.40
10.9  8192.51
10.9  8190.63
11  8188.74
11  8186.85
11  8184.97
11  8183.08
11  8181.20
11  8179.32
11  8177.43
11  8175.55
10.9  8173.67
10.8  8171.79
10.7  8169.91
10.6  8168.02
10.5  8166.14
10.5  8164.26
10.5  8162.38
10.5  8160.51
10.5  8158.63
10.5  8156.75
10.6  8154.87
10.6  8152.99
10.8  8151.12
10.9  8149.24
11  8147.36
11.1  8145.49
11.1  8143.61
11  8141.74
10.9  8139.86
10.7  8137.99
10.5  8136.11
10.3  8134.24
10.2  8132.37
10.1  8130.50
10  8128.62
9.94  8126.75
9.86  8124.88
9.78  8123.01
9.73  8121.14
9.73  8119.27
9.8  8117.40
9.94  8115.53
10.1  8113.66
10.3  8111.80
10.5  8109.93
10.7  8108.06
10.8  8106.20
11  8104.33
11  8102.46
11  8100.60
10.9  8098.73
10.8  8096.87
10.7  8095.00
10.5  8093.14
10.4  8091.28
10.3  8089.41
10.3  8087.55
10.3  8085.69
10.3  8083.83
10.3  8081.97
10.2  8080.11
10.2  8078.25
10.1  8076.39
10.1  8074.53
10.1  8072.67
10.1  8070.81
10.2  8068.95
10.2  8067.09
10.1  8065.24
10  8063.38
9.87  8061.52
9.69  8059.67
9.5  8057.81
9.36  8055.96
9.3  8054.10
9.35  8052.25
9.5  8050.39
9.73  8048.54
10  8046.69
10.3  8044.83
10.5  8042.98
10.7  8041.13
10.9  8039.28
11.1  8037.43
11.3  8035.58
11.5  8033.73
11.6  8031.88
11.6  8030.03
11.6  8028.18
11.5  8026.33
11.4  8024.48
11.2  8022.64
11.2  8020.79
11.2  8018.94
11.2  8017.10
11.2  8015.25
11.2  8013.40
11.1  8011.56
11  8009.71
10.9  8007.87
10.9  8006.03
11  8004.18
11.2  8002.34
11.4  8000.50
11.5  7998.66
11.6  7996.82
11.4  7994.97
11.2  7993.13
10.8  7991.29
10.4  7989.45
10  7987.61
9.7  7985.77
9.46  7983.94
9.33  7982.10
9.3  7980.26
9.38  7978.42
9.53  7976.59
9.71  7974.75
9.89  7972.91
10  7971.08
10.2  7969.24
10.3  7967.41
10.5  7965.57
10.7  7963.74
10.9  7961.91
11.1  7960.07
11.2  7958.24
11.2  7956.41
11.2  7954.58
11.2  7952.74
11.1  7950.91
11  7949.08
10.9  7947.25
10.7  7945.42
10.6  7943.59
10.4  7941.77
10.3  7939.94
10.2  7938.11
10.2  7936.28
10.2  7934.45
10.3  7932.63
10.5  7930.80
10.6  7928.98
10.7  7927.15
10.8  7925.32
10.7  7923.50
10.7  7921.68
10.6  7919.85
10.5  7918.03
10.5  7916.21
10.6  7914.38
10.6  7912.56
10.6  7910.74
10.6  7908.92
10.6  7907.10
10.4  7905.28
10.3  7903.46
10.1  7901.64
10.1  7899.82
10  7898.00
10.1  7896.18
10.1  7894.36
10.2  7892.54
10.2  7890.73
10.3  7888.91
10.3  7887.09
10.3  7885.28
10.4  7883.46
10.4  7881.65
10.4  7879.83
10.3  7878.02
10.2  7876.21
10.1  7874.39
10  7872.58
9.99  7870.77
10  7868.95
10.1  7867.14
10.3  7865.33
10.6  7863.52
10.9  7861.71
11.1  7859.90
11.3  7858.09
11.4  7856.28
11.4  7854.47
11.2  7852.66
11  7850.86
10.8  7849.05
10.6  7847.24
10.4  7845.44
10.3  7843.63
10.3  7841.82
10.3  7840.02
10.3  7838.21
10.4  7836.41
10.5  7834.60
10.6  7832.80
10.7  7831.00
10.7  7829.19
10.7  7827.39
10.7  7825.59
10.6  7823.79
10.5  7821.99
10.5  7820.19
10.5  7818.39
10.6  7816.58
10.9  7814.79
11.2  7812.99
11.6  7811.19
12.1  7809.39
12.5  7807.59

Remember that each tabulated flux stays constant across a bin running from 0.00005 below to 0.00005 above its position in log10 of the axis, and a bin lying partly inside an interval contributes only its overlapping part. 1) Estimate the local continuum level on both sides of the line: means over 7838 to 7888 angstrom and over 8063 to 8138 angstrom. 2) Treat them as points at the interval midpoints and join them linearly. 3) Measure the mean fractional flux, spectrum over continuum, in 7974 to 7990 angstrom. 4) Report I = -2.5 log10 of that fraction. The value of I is 0.08 mag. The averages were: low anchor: 10.5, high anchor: 10.3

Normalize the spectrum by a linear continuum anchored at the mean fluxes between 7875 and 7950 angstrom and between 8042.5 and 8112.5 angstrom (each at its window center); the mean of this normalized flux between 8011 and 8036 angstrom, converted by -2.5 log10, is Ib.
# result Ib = -0.106 mag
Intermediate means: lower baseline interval 10.4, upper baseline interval 10.2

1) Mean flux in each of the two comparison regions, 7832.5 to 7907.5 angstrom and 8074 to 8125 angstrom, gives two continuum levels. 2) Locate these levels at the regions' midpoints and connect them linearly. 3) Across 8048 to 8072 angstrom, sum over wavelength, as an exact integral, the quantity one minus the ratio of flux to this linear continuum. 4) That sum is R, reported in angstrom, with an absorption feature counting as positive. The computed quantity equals 1.4 angstrom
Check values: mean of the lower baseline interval 10.4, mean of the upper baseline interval 10.4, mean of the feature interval 9.77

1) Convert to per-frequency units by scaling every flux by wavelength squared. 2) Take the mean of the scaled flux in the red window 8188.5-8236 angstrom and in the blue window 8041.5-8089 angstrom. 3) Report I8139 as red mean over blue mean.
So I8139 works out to 1.12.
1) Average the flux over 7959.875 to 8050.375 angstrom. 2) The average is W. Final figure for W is 10.7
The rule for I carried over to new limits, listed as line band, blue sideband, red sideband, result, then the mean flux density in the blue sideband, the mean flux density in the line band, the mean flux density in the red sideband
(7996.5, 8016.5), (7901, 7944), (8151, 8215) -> -0.06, 10.5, 11.2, 10.8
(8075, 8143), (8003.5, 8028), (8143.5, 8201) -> 0.06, 11.2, 10.4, 10.8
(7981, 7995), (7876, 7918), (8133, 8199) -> 0.03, 10.3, 10.2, 10.8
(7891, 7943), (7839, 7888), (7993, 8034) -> 0.04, 10.5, 10.4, 11.3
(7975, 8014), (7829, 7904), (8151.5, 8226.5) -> 0.00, 10.4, 10.6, 10.7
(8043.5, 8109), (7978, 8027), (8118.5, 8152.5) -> 0.04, 10.8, 10.2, 10.4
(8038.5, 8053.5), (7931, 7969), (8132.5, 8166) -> 0.06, 10.7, 10.1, 10.7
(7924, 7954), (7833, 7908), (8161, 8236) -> -0.01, 10.4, 10.6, 10.8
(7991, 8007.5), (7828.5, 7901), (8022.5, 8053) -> -0.05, 10.5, 11.2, 10.8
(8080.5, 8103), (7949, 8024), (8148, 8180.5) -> 0.02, 10.7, 10.6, 10.7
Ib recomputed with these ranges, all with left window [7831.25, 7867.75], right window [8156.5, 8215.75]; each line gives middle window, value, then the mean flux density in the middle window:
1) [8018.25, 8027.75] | -0.06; 11.3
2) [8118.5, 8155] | 0.03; 10.4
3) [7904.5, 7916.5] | 0.02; 10.6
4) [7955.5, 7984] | 0.06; 10.2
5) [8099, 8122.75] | 0.04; 10.4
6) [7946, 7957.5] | -0.04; 11.1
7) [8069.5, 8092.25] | 0.05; 10.2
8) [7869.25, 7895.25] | 0.05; 10.2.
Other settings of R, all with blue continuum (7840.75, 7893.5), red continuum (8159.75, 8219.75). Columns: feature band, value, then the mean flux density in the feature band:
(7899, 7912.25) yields 0.2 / 10.4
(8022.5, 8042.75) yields -1.2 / 11.3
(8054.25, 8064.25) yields 0.9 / 9.65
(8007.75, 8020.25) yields -0.6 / 11.1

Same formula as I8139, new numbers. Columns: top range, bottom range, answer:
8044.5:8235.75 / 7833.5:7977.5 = 1.06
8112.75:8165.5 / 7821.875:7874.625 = 1.06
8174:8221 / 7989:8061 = 1.04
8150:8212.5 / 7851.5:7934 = 1.10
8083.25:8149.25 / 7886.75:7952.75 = 1.05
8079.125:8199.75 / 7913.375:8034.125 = 1.03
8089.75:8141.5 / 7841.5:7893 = 1.05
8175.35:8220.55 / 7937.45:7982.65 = 1.10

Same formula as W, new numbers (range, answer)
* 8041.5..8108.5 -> 10.2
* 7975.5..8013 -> 10.6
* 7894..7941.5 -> 10.4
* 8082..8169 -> 10.5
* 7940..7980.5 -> 10.5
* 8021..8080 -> 10.4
